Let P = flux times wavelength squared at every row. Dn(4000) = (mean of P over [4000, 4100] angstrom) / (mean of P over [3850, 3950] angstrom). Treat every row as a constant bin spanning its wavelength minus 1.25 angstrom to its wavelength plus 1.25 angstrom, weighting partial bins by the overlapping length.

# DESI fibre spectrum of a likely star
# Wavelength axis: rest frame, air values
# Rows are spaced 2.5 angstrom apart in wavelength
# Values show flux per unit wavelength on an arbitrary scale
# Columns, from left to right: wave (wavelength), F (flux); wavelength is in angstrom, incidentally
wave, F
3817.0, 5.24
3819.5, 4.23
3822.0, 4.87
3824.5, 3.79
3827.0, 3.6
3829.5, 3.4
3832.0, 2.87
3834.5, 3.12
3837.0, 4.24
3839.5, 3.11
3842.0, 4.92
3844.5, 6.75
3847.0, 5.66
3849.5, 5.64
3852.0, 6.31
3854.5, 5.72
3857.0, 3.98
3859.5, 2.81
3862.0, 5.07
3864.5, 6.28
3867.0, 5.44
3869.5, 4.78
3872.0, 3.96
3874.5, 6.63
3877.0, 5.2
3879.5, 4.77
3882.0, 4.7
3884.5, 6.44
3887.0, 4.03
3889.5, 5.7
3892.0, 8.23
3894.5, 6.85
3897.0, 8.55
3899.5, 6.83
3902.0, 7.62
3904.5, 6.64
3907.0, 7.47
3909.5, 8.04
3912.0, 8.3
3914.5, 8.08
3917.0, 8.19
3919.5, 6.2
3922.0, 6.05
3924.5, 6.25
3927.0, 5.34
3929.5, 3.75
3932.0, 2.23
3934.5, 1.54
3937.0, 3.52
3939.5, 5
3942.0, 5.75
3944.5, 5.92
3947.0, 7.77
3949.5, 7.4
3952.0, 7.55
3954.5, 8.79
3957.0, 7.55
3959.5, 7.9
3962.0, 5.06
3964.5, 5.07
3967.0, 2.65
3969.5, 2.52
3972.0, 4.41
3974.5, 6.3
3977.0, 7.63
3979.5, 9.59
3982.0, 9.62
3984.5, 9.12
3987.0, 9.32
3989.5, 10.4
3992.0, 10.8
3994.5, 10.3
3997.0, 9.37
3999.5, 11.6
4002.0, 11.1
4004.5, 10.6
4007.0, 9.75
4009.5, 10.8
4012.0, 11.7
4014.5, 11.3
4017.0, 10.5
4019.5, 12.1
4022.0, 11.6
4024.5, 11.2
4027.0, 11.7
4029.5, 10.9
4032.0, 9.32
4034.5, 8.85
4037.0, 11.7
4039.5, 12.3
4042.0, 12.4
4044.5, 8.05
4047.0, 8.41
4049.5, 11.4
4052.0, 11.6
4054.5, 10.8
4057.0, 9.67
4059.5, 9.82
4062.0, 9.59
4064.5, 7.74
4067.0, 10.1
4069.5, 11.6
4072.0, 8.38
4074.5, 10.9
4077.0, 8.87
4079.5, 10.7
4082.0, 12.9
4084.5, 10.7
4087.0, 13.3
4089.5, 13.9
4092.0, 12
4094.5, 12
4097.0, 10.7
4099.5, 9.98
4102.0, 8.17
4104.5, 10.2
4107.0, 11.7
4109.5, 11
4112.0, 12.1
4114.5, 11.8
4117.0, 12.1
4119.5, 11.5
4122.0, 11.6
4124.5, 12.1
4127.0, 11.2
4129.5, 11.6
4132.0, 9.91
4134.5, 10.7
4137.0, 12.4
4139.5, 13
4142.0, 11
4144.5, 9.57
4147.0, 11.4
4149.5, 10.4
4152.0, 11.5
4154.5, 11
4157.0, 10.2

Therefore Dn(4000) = 2.0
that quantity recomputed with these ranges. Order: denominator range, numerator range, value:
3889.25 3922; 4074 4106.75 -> 1.64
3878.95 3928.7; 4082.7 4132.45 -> 1.88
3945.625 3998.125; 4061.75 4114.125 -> 1.51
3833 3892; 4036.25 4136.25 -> 2.40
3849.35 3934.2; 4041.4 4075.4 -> 1.84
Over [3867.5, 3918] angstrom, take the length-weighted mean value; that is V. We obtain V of 6.53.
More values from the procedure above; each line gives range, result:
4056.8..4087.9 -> 10.3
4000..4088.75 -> 10.7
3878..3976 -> 6.03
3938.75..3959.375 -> 7.06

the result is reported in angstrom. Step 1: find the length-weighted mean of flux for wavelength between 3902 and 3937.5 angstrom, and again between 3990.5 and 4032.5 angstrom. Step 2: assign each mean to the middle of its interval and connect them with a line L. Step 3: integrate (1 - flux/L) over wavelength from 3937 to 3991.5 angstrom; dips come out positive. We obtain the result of 9.6 angstrom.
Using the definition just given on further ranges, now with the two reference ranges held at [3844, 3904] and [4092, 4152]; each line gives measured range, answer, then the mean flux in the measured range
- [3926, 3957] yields 7.7 angstrom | 5.47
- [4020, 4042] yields -4.5 angstrom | 11.1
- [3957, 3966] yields 1.8 angstrom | 6.13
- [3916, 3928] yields 0.7 angstrom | 6.39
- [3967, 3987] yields 2.8 angstrom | 6.9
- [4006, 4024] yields -4.7 angstrom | 11.1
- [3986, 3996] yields -2.3 angstrom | 10.2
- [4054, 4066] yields 0.4 angstrom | 9.46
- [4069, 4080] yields 0.2 angstrom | 9.95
